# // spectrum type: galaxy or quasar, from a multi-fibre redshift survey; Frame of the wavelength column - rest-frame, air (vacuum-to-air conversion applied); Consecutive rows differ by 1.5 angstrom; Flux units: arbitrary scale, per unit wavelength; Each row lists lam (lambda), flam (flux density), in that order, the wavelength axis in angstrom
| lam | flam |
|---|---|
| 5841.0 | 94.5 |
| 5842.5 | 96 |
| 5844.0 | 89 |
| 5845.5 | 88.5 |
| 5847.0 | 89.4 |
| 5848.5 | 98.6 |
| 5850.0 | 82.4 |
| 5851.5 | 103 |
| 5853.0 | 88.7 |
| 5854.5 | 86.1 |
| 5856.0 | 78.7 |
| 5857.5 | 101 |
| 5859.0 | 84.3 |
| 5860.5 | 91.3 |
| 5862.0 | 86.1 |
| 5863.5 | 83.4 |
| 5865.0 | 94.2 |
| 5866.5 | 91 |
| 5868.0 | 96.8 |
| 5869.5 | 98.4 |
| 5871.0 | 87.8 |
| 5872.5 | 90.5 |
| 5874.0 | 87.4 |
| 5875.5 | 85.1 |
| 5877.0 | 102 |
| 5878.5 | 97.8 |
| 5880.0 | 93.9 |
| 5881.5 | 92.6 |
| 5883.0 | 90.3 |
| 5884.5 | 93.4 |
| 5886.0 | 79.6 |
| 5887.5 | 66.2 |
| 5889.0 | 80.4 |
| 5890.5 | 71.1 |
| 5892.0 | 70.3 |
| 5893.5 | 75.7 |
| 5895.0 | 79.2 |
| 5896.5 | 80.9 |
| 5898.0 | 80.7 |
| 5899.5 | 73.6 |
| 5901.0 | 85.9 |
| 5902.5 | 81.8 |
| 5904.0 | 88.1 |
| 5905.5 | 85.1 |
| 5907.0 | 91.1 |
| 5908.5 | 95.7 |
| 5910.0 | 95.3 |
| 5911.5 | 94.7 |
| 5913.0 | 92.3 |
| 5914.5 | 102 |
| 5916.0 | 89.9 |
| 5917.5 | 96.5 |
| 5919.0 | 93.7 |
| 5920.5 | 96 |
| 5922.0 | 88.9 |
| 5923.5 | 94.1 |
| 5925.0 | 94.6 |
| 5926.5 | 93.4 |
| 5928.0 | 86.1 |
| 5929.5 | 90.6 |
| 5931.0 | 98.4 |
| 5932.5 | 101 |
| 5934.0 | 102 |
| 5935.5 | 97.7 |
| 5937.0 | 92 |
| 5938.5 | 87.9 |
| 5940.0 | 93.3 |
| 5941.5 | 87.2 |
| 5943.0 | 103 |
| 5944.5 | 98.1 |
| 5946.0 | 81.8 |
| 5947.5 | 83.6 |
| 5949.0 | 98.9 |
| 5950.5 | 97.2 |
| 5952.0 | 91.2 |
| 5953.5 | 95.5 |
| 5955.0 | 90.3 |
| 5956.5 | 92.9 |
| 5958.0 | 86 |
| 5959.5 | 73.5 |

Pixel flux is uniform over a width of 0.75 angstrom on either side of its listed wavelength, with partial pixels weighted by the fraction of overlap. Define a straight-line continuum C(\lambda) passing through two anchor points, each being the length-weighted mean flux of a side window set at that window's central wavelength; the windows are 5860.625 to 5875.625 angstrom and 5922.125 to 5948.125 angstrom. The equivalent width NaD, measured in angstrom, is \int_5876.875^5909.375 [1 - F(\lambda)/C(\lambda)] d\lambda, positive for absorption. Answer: 2.61 angstrom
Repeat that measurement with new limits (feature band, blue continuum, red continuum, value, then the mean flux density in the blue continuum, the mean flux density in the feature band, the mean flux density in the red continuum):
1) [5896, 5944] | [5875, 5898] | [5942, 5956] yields -1.57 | 83.8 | 91.8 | 93.2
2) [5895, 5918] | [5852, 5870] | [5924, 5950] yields 0.91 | 90.1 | 88.5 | 93.5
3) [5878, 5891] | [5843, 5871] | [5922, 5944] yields 0.97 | 90.6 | 85.1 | 94.2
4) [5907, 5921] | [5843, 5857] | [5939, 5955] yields -0.48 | 89.7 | 94.9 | 92.8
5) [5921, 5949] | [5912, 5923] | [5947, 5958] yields 0.06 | 94.2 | 93.2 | 92.5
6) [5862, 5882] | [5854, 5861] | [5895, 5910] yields -1.13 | 88.2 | 92.1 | 85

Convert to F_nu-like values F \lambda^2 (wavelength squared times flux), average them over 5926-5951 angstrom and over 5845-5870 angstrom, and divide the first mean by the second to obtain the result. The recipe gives 1.06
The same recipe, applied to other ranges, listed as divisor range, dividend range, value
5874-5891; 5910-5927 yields 1.10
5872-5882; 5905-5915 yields 1.02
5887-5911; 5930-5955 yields 1.17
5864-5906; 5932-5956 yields 1.12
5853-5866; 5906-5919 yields 1.09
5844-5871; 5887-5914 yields 0.93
